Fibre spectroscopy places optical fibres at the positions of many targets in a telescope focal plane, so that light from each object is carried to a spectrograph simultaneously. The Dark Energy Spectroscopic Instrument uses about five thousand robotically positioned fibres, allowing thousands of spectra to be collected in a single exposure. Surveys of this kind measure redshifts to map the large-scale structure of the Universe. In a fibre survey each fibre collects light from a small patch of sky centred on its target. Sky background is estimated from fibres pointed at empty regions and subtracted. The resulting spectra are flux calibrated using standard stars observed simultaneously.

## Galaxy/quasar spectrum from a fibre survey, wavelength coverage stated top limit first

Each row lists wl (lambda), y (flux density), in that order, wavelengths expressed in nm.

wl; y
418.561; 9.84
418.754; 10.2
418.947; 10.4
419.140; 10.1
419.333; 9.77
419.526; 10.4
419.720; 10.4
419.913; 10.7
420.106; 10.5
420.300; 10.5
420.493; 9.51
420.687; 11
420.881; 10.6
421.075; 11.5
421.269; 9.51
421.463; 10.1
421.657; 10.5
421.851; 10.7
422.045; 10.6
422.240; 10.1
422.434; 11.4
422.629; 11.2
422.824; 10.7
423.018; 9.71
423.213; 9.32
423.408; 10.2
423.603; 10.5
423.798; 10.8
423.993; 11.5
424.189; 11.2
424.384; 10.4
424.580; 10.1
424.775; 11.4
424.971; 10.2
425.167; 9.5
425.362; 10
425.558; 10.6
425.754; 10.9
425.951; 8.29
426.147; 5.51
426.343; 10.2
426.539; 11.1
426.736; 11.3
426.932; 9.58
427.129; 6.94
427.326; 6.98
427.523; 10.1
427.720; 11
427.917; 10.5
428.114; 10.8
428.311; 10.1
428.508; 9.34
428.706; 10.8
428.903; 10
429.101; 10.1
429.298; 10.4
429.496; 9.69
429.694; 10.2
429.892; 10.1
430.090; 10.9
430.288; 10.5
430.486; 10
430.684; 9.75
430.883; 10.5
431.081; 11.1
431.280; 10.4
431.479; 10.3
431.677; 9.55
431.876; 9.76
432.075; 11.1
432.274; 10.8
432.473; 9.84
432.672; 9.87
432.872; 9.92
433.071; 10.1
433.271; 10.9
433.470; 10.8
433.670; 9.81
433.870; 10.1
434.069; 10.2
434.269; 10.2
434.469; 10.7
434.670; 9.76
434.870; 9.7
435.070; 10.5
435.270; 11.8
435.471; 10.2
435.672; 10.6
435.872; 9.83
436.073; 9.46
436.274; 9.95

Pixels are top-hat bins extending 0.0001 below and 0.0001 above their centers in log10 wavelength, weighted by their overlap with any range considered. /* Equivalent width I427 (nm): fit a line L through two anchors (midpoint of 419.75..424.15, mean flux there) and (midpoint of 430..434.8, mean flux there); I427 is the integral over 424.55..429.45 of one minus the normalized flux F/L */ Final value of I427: 0.272 nm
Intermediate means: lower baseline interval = 10.5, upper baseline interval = 10.3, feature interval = 9.83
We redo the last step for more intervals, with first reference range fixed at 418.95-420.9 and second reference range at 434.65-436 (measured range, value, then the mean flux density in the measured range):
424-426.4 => 0.10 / 9.91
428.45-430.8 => 0.04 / 10.2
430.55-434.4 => 0.03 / 10.3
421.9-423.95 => -0.03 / 10.5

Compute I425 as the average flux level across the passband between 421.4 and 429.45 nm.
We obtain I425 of 10.1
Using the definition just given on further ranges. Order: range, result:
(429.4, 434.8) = 10.3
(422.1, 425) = 10.6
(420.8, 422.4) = 10.5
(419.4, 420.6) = 10.3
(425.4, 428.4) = 9.6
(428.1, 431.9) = 10.2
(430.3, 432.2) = 10.3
